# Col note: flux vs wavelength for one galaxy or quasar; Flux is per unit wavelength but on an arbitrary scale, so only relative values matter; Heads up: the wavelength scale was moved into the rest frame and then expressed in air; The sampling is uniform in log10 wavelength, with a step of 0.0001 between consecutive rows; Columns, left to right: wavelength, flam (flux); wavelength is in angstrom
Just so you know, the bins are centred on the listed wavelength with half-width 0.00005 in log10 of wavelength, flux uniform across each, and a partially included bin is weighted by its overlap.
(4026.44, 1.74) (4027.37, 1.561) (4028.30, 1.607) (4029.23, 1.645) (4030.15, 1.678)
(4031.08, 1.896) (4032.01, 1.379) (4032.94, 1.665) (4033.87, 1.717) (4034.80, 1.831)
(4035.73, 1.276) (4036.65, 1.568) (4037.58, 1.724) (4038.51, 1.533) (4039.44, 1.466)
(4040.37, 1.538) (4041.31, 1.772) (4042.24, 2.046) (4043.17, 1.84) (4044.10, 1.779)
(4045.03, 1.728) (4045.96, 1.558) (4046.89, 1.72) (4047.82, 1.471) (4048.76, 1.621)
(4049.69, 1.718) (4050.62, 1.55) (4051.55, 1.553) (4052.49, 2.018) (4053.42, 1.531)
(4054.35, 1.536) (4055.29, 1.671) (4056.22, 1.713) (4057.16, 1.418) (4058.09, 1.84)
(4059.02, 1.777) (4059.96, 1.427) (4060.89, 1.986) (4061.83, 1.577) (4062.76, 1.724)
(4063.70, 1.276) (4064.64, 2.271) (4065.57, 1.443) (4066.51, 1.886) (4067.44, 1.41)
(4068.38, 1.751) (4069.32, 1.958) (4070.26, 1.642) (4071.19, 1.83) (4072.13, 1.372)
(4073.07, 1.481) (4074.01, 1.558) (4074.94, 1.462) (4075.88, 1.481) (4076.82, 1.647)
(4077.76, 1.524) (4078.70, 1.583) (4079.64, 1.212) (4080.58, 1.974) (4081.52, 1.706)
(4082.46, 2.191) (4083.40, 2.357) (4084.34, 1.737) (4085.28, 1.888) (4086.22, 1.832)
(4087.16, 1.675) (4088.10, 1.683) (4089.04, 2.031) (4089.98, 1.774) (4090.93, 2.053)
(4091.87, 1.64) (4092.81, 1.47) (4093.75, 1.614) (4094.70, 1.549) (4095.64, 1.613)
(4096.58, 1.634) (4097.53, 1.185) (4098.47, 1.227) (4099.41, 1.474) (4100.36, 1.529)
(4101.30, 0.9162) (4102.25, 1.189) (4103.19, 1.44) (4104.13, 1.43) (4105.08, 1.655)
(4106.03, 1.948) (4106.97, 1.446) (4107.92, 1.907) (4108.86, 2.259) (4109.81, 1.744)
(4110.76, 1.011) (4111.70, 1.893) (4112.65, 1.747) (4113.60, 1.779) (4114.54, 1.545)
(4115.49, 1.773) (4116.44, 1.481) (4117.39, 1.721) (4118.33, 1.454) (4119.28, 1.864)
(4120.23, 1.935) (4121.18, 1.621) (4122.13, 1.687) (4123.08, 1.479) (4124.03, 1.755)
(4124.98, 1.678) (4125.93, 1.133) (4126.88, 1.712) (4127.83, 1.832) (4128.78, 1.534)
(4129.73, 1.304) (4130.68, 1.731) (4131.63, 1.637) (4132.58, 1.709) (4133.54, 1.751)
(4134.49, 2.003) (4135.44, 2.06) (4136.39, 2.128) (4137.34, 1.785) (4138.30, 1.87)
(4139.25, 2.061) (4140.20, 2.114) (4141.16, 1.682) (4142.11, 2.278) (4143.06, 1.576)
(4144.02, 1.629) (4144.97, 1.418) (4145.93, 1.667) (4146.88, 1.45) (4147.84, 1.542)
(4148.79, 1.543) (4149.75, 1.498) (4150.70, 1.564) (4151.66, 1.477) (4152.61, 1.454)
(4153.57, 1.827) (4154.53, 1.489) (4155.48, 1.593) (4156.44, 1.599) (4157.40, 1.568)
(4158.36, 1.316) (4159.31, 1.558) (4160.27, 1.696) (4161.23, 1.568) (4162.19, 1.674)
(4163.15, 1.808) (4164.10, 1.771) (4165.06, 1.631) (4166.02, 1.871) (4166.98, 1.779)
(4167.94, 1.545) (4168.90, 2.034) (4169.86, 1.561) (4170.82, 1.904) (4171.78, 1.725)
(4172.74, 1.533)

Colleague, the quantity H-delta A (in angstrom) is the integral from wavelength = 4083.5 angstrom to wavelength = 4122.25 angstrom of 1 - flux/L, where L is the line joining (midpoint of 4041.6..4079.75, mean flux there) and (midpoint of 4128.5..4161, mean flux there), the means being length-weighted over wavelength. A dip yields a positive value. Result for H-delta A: 0.6 angstrom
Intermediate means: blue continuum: 1.65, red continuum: 1.68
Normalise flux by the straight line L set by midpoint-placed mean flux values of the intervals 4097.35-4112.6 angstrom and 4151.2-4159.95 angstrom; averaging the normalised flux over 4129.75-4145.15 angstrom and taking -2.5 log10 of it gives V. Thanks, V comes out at -0.19 mag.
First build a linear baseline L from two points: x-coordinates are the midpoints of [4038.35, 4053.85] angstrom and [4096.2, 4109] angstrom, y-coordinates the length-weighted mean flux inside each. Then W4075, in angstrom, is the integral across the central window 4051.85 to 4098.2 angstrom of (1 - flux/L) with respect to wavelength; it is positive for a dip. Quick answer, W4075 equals -2.93 angstrom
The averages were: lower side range 1.68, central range 1.68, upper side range 1.5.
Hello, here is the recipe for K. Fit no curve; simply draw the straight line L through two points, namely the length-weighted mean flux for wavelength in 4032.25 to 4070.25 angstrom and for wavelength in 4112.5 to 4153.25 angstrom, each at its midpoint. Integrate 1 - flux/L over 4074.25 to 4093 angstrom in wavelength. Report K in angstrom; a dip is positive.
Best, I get -0.8 angstrom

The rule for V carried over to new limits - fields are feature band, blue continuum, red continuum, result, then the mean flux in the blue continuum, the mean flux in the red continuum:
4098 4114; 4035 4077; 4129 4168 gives 0.07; 1.65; 1.69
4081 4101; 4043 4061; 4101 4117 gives -0.05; 1.66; 1.61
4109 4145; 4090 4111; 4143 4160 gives -0.12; 1.55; 1.54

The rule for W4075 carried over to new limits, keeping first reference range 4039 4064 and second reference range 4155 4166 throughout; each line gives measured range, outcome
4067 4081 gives 0.55 angstrom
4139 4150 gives -0.46 angstrom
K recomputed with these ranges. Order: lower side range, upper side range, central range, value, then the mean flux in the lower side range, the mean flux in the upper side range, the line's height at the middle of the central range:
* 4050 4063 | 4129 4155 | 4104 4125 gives 0.1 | 1.67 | 1.71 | 1.7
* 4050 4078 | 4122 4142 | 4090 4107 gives 1.9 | 1.65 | 1.76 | 1.7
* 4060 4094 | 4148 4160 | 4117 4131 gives -0.2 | 1.71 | 1.54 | 1.61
